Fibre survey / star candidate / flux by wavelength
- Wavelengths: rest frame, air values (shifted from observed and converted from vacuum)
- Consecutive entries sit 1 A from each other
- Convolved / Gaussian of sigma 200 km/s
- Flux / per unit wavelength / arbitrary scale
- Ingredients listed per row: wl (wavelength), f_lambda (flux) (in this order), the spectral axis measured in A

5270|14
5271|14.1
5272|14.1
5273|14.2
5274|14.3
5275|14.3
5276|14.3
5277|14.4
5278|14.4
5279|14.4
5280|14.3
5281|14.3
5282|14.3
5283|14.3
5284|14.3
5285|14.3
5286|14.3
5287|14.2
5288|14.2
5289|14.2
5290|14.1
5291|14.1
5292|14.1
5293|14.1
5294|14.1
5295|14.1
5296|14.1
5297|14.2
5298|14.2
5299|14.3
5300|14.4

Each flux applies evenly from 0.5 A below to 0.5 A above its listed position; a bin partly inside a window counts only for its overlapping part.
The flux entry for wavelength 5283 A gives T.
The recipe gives 14.3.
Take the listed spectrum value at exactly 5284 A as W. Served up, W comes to 14.3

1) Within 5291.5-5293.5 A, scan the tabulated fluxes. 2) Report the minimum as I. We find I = 14.1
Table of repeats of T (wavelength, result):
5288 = 14.2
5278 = 14.4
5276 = 14.3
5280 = 14.3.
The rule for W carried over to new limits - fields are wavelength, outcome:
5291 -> 14.1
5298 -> 14.2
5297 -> 14.2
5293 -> 14.1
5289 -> 14.2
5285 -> 14.3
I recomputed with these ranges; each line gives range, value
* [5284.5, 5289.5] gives 14.2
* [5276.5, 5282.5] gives 14.3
